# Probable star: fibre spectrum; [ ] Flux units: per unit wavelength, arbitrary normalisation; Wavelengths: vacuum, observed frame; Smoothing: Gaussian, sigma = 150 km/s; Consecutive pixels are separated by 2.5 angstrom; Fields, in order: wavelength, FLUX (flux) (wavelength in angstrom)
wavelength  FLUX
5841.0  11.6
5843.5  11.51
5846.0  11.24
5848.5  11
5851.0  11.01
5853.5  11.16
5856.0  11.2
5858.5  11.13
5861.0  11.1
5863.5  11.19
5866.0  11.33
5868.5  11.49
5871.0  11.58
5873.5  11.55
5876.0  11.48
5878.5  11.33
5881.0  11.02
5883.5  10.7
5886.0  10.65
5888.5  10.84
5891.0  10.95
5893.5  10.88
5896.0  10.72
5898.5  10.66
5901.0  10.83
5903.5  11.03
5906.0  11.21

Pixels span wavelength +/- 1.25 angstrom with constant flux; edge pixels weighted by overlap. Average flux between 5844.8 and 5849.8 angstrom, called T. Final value 11.1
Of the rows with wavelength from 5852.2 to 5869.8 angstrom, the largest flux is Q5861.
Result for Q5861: 11.49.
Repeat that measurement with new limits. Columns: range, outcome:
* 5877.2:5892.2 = 11.33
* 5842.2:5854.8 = 11.51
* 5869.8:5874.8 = 11.58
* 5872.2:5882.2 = 11.55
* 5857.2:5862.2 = 11.13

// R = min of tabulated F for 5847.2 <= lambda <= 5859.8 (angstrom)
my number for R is 11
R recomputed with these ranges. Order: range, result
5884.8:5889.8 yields 10.65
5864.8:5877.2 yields 11.33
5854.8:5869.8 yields 11.1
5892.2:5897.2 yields 10.72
